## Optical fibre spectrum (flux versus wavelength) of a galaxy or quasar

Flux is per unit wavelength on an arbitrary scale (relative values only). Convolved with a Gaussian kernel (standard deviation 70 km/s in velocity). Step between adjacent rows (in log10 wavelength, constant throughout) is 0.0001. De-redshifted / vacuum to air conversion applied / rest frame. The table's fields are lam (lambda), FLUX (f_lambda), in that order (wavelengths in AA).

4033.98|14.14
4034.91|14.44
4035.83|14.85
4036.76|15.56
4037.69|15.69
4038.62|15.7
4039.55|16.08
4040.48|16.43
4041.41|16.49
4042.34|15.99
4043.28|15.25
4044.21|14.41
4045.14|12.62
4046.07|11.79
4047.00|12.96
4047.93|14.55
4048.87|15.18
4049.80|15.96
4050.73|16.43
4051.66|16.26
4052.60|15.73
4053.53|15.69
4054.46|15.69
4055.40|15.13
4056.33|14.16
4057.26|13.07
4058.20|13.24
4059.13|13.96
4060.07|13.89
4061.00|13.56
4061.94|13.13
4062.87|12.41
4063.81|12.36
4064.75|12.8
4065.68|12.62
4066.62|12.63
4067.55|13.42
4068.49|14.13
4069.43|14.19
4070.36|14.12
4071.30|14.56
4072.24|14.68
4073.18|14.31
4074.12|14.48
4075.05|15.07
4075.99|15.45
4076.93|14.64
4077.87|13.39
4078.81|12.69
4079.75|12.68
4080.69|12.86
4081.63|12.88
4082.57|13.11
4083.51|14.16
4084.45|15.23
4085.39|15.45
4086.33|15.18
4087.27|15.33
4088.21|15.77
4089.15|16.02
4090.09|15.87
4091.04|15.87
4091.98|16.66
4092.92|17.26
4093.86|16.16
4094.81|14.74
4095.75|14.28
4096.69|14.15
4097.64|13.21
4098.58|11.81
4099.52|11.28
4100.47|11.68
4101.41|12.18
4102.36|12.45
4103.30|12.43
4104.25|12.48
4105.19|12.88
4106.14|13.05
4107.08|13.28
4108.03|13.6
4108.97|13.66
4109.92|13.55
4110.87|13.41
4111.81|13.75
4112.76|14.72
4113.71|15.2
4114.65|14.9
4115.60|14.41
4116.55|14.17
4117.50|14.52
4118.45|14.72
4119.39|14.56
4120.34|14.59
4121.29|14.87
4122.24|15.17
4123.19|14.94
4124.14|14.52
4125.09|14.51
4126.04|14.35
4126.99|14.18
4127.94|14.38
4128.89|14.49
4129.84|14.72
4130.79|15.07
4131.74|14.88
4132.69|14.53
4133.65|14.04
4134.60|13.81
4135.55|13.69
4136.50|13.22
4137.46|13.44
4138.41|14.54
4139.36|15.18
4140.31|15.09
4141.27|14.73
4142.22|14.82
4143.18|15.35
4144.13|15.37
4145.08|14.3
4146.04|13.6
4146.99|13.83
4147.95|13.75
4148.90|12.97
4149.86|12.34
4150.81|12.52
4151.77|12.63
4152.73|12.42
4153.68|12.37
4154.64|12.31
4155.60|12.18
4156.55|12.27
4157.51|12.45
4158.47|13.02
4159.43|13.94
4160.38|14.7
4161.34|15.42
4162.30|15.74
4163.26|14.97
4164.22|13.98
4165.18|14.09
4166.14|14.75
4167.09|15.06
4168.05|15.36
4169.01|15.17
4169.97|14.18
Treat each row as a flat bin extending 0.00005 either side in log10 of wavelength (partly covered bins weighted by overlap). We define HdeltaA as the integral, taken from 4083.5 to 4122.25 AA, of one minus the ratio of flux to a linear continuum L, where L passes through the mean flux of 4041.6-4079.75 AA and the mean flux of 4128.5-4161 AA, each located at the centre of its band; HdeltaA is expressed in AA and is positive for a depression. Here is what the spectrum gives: -0.75 AA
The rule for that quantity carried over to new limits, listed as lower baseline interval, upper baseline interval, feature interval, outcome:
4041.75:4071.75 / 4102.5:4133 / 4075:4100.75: -0.43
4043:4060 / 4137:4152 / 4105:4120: 0.18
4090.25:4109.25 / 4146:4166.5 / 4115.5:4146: -2.17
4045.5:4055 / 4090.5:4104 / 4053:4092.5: 0.60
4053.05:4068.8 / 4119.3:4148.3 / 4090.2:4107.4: 0.44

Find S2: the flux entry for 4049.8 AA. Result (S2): 15.96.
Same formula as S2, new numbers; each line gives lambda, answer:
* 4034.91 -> 14.44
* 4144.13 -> 15.37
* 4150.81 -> 12.52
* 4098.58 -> 11.81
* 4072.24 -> 14.68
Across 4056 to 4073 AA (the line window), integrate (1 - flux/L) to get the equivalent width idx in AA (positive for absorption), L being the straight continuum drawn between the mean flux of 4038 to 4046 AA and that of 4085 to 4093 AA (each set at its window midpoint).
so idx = 2.2 AA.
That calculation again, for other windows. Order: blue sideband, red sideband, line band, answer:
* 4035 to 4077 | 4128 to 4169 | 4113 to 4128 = -0.51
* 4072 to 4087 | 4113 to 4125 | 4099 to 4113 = 1.54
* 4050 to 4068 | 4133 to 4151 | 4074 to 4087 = -0.05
